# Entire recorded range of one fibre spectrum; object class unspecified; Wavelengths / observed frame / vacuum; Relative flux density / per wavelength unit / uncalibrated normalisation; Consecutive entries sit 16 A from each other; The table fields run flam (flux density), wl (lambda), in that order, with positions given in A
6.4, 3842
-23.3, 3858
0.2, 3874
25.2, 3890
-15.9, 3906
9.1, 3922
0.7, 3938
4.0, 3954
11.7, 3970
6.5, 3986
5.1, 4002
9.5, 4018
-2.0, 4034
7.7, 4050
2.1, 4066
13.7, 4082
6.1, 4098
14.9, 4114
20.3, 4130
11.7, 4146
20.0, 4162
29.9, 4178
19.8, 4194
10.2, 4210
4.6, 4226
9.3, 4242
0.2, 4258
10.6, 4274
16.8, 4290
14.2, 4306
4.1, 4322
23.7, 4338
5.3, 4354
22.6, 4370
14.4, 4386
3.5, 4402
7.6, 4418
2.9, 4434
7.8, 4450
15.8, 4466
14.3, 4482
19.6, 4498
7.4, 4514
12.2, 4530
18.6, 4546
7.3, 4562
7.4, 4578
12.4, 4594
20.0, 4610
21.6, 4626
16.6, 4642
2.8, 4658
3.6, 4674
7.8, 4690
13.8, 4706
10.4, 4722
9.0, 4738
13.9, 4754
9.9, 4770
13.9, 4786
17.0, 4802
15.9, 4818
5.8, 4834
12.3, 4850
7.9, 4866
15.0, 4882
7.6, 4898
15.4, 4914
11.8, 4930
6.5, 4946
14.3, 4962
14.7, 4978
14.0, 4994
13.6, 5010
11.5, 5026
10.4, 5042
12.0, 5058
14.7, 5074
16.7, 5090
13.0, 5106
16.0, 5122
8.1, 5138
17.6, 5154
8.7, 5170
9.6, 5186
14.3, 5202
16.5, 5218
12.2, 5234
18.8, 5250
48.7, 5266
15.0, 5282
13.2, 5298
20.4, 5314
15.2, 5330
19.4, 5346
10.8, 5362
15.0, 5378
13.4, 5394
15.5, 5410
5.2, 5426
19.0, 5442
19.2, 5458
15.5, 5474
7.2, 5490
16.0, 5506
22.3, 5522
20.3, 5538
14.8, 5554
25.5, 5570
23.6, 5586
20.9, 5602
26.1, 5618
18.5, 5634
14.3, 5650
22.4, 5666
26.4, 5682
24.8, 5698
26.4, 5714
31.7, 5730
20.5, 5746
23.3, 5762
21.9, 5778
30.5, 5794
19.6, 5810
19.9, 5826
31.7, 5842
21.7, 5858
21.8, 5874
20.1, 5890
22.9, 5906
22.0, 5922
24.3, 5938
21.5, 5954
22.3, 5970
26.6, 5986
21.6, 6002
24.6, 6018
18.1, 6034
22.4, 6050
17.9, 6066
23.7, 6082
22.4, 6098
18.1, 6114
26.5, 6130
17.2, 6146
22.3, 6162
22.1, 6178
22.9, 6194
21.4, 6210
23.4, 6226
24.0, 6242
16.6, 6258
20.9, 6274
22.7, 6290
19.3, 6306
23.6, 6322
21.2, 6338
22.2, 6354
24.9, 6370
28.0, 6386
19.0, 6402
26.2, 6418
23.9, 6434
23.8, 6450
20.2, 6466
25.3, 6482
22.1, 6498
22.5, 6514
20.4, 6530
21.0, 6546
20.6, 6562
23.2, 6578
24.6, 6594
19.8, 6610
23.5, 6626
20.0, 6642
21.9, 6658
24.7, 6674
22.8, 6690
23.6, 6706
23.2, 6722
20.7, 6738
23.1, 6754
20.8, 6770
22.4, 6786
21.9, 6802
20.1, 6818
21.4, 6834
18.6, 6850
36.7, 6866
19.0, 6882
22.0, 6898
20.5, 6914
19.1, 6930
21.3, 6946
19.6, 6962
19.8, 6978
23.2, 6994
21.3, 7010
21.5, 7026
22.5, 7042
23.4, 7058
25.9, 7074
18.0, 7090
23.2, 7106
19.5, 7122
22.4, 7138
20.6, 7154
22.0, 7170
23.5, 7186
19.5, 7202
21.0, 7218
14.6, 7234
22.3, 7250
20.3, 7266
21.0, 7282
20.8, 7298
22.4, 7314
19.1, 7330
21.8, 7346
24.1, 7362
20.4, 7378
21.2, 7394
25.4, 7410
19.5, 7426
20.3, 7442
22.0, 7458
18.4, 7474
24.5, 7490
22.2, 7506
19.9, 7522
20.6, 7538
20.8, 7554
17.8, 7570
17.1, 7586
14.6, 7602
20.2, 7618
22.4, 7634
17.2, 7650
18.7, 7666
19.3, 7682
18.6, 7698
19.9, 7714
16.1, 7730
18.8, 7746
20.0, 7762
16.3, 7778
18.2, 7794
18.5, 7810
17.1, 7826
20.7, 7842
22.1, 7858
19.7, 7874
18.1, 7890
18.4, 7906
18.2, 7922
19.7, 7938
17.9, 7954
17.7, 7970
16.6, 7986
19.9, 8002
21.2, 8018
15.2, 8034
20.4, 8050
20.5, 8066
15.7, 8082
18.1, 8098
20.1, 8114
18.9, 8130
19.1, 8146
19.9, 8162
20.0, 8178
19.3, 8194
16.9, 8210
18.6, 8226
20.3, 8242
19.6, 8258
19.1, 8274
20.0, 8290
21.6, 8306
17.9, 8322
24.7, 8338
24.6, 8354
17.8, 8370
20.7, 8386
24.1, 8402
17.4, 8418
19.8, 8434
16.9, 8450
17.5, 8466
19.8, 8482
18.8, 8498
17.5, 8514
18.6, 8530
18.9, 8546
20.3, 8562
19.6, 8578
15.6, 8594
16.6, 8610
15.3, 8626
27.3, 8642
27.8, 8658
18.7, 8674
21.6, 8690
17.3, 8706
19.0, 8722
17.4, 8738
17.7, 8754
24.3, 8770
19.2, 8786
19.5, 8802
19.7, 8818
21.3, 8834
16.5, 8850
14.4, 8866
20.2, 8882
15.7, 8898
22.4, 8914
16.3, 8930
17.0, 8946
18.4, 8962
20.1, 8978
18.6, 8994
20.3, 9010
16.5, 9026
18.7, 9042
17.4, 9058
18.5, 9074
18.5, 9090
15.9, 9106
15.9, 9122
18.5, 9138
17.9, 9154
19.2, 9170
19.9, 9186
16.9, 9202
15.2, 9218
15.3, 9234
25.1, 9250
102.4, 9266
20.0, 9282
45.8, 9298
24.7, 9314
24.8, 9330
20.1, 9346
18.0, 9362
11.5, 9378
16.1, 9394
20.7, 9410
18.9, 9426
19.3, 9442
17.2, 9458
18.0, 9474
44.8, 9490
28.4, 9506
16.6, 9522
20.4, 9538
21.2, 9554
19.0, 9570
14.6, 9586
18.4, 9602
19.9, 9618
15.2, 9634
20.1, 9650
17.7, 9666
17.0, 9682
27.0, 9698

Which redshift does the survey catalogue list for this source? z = 0.41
